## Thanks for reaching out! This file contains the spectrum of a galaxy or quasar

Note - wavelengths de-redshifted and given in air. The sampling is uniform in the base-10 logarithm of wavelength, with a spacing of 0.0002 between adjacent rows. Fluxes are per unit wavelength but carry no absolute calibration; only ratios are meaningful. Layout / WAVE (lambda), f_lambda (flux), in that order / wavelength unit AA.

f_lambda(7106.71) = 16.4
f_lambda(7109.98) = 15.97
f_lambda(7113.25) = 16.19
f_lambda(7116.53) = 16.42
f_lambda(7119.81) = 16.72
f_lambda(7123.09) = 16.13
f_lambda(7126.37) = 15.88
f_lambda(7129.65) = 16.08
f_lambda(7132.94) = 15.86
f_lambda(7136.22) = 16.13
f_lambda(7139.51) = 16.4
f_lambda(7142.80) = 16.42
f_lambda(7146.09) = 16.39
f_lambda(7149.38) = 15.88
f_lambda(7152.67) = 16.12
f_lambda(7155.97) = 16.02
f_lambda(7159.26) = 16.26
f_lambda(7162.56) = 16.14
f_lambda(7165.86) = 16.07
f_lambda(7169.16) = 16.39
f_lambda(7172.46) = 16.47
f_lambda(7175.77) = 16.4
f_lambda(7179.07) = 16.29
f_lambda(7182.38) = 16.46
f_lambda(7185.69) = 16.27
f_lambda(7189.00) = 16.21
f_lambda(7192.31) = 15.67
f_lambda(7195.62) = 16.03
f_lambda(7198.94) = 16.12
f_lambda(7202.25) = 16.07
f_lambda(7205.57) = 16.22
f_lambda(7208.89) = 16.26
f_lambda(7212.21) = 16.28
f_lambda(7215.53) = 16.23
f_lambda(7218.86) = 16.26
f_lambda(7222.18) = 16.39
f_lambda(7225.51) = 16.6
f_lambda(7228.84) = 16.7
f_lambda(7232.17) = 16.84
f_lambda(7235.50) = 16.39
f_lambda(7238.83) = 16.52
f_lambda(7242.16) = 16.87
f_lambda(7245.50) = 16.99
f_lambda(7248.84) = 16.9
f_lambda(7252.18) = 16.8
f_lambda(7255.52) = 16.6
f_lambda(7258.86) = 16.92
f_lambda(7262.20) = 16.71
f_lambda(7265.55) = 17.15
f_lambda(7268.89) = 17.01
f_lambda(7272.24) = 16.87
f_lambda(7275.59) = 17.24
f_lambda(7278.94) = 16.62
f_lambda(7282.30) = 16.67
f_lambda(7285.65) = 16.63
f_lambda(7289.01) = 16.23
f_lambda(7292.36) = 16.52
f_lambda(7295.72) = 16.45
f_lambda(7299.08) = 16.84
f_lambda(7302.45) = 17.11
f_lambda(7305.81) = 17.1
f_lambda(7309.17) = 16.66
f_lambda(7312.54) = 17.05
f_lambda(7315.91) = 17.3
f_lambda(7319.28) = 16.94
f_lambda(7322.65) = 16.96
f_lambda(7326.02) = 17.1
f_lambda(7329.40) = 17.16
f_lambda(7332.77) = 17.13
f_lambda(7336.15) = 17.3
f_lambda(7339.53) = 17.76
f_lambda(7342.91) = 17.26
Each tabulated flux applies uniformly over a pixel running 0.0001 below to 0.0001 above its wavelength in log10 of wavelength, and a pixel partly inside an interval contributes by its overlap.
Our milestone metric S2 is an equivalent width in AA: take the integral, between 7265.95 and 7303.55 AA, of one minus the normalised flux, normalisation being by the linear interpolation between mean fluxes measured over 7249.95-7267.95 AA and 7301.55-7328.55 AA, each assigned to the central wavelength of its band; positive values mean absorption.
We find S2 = 0.4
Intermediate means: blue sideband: 16.9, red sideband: 17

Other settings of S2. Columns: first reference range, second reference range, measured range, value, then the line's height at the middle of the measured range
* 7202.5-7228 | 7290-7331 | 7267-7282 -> -0.2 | 16.7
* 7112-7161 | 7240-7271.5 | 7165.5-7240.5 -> 1.2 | 16.6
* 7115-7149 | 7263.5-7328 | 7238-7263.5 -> -0.2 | 16.7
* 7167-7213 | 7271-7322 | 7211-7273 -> -0.7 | 16.5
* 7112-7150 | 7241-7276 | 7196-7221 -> 0.7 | 16.6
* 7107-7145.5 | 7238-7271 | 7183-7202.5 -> 0.5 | 16.5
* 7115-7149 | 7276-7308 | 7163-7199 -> 0.3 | 16.4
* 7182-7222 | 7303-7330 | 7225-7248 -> -0.4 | 16.4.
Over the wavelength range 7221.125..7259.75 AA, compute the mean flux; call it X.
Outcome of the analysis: 16.7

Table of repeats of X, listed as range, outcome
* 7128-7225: 16.2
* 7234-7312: 16.8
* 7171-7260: 16.4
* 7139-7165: 16.2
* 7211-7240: 16.5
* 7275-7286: 16.8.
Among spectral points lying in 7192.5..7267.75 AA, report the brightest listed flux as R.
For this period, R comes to 17.15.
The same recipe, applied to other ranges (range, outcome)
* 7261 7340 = 17.76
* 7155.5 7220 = 16.47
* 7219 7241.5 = 16.84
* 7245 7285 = 17.24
